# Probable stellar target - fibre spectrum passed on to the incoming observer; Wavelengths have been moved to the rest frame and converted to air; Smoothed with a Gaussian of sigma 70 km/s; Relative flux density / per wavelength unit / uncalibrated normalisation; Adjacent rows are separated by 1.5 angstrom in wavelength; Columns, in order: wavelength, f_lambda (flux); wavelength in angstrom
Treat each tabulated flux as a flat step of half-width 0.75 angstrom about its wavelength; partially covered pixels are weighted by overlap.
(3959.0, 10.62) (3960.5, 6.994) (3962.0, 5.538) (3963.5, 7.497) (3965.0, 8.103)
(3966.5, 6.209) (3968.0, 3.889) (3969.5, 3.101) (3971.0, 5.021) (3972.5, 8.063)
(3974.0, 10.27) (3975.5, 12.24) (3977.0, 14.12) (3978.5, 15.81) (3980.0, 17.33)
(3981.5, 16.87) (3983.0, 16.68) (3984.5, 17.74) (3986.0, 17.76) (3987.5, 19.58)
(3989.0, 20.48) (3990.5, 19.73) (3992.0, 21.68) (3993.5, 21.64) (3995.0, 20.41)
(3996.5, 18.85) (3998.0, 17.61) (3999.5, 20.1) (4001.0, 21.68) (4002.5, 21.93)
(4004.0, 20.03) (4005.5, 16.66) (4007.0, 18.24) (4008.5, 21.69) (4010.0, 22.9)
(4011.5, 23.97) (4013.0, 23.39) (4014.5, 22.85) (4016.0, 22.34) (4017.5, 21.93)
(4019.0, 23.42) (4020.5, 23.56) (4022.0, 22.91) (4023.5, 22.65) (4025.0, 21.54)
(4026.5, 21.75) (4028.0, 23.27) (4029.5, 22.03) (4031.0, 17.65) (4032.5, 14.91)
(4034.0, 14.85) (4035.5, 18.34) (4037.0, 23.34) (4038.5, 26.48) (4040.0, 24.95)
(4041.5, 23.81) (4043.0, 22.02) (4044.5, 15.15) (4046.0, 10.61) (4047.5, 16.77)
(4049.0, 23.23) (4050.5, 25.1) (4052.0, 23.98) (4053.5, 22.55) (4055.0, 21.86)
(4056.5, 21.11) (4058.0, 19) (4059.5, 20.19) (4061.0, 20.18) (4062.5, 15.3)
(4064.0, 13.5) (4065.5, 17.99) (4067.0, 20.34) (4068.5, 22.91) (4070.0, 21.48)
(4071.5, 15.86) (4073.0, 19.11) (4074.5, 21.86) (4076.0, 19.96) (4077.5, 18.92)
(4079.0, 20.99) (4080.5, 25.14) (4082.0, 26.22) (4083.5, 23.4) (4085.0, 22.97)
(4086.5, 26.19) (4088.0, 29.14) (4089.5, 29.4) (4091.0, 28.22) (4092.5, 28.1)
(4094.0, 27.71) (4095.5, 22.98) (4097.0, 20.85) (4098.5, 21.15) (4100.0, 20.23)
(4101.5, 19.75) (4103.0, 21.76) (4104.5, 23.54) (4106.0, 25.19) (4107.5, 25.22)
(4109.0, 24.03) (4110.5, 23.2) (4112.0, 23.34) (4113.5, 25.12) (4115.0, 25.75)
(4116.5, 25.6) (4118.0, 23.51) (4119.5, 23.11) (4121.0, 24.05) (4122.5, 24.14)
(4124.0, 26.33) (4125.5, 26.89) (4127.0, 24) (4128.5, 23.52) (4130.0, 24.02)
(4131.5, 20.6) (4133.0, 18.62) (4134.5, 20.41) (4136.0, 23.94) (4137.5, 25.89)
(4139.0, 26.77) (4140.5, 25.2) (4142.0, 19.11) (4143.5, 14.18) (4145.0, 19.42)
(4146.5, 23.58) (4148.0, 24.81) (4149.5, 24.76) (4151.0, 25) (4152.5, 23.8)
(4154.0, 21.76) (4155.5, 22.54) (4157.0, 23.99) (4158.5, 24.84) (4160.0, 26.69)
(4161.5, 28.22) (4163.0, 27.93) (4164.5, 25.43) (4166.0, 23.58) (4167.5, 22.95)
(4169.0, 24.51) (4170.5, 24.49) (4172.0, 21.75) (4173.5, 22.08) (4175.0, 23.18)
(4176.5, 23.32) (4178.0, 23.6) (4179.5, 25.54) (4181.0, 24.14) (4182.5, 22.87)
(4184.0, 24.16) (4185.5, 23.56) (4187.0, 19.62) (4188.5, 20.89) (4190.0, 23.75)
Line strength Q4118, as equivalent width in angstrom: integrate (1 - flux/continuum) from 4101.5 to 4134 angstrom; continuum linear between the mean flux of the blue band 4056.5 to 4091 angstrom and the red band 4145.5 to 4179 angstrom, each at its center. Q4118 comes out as -1.3 angstrom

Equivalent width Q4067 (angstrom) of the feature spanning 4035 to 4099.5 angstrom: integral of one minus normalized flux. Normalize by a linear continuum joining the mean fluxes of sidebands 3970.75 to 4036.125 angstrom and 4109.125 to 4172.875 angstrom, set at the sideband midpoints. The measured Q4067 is -1.6 angstrom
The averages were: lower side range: 19.1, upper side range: 23.7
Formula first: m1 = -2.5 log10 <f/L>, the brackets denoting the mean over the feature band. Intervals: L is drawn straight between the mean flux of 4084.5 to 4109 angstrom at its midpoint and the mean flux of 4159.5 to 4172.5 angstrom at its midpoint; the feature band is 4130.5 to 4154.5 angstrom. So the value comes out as 0.12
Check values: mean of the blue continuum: 24.5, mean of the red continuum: 25.1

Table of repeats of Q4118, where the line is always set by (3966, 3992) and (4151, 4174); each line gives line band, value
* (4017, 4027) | -4.0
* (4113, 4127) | -2.0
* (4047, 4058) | -2.5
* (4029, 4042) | -2.9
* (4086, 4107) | -4.3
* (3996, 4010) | -4.6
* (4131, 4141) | -0.1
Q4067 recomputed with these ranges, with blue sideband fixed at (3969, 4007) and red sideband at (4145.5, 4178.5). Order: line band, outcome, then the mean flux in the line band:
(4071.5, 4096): -3.8 angstrom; 24.1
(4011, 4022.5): -3.2 angstrom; 23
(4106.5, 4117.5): -1.3 angstrom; 24.6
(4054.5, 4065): 0.6 angstrom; 18.6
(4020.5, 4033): -1.9 angstrom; 21.1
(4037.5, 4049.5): -0.8 angstrom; 20.4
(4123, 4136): -0.2 angstrom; 23.1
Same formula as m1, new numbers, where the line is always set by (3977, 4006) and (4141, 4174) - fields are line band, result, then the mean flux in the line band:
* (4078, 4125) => -0.115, 24.4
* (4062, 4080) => 0.106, 19.2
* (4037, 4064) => -0.002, 20.6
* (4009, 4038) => -0.088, 21.5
